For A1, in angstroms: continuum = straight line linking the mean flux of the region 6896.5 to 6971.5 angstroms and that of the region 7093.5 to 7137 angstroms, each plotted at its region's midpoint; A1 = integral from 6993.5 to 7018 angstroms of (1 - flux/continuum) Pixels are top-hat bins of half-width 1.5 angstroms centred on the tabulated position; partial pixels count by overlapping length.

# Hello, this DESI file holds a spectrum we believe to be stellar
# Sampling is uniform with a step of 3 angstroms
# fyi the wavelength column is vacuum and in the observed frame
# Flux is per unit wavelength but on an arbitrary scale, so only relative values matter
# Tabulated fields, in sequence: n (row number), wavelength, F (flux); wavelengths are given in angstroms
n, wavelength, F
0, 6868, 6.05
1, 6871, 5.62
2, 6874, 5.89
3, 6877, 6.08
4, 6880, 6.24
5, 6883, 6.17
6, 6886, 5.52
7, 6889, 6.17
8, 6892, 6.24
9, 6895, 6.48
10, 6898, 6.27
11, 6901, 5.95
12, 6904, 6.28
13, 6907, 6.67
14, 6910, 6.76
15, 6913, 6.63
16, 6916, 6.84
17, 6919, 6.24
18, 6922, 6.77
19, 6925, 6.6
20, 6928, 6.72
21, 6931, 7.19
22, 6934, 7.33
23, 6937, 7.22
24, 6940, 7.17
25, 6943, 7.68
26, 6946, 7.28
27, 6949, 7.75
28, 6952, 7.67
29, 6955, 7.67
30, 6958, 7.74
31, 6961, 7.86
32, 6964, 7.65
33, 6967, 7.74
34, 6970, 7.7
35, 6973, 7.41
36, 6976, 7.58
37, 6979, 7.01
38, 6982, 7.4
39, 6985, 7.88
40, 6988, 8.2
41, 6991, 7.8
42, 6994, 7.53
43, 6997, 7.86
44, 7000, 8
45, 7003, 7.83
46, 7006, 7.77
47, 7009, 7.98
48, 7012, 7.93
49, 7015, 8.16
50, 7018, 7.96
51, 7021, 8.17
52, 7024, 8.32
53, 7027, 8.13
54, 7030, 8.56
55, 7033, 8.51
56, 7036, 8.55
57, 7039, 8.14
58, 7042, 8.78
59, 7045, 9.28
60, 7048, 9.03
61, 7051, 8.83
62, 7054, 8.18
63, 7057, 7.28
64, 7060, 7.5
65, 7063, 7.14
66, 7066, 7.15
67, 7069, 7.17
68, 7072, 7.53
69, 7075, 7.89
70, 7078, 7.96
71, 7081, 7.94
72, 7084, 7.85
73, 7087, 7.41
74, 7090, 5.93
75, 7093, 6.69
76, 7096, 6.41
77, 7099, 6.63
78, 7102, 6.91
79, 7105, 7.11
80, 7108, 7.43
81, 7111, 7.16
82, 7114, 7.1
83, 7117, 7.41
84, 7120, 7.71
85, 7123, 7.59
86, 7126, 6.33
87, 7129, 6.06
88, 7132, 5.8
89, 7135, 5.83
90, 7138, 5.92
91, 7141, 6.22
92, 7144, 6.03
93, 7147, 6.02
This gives -3.2 angstroms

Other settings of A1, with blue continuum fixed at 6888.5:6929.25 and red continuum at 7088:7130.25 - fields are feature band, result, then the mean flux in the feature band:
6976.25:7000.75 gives -3.9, 7.69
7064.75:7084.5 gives -2.3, 7.64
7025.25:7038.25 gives -3.2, 8.42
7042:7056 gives -4.1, 8.77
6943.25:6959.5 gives -2.6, 7.63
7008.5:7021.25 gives -2.5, 8.03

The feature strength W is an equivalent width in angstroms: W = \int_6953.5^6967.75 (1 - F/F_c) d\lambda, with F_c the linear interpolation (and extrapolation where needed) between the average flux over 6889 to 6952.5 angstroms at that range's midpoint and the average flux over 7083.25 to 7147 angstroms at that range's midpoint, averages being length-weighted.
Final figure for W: -2.0 angstroms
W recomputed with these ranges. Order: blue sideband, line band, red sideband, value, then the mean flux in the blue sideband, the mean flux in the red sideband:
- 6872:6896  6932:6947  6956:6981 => -0.56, 6.08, 7.58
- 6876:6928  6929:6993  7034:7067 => -4.31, 6.36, 8.19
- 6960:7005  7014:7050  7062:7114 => -4.91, 7.7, 7.19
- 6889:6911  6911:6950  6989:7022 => -1.21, 6.36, 7.91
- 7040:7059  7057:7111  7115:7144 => 3.09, 8.52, 6.52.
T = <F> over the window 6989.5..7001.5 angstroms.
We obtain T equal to 7.8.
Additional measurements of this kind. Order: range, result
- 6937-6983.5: 7.54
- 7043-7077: 7.92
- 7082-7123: 7.09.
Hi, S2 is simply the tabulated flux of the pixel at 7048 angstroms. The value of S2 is 9.03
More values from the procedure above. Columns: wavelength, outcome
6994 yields 7.53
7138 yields 5.92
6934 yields 7.33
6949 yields 7.75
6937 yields 7.22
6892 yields 6.24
